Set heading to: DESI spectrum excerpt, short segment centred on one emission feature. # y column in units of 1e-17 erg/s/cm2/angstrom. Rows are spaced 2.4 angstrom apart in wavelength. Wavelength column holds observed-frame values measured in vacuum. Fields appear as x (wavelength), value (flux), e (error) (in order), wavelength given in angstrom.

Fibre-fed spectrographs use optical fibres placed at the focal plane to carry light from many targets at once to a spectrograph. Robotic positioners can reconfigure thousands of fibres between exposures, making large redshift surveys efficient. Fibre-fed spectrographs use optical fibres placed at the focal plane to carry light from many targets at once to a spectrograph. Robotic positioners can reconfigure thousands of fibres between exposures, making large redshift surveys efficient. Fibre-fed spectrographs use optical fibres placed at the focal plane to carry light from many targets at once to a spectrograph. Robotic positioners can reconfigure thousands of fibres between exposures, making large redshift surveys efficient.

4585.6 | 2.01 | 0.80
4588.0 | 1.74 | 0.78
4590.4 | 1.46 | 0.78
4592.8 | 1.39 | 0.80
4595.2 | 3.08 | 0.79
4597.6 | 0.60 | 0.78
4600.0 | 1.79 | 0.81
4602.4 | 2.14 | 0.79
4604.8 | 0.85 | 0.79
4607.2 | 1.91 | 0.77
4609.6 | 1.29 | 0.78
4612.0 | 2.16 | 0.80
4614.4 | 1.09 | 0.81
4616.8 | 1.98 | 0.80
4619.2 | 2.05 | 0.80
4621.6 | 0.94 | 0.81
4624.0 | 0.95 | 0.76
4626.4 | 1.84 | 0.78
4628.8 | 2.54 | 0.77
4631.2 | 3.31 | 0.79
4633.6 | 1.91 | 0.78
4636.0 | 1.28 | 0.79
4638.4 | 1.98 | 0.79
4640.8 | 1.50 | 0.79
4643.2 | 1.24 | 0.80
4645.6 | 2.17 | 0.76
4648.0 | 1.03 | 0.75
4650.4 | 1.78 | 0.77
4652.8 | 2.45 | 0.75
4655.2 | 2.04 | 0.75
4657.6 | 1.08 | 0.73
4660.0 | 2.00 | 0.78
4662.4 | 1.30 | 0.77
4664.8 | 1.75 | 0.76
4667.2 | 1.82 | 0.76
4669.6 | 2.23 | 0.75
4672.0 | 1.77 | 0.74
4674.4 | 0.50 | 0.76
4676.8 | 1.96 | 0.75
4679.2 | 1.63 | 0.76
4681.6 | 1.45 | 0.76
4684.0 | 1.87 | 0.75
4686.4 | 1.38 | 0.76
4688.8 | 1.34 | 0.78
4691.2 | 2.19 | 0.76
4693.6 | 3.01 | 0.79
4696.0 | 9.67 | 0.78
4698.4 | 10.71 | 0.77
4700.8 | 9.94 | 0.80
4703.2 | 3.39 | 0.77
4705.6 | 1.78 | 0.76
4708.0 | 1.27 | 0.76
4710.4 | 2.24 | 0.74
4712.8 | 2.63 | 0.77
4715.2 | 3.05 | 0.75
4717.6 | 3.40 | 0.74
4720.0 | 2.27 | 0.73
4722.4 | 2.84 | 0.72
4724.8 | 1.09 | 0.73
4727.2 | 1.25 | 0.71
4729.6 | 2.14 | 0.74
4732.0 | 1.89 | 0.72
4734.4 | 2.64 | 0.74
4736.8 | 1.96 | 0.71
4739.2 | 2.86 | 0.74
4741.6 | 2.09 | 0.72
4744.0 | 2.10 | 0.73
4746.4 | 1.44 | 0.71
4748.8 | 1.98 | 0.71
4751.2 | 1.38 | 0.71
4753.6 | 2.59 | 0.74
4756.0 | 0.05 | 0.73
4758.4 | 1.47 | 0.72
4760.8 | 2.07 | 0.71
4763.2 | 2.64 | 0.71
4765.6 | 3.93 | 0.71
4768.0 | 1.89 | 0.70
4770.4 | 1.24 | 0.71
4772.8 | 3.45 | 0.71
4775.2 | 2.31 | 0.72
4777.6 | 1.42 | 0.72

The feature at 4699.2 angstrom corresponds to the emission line [O II] 3727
